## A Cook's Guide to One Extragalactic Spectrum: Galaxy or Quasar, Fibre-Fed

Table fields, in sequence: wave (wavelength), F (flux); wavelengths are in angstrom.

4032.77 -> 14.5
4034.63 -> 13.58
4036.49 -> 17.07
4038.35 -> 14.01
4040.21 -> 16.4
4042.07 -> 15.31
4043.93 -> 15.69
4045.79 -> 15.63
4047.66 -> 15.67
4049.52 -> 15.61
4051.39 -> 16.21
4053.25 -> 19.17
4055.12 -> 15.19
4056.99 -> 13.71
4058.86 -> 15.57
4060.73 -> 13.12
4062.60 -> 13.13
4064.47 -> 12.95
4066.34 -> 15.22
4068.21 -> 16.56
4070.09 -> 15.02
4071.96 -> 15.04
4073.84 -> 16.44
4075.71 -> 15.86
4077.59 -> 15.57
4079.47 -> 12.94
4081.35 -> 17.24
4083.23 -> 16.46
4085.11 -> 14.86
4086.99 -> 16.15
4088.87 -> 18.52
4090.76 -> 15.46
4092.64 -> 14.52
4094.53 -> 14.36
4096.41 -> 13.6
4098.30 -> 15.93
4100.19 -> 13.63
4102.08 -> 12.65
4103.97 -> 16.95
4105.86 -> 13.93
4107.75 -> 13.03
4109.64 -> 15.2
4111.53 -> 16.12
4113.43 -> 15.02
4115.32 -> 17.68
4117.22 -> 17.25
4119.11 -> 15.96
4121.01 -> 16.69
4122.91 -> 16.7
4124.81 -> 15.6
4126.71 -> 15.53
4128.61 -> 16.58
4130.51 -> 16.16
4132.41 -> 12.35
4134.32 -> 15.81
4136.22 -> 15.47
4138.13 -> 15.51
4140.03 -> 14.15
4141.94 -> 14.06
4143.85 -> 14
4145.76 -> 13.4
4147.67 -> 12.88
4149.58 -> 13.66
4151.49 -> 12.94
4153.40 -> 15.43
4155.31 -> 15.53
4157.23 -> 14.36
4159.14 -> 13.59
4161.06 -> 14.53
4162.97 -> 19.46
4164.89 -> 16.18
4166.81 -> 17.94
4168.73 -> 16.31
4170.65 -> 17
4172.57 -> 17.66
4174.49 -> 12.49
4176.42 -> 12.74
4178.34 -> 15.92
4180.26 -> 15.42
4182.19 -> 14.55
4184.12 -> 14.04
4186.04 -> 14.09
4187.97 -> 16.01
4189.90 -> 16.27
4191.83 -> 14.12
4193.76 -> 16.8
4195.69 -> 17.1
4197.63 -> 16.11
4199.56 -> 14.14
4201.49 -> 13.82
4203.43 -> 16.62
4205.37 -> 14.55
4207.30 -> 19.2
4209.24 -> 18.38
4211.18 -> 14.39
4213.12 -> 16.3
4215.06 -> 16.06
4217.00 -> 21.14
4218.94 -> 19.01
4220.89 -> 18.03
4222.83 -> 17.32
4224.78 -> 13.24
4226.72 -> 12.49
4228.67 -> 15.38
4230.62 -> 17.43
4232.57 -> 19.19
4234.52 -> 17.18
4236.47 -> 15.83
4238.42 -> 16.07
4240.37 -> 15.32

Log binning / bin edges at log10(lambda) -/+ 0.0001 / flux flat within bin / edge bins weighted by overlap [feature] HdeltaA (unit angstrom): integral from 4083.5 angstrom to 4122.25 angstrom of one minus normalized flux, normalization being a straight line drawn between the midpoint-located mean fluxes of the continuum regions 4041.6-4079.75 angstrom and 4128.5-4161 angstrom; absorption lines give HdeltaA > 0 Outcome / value -1.5 angstrom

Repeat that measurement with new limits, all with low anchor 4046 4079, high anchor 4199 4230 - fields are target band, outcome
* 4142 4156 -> 1.7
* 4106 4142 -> 0.4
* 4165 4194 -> 1.2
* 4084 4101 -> 0.2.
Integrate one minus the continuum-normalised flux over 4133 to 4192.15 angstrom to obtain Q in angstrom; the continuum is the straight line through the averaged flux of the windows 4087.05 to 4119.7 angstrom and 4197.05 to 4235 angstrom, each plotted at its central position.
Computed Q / 3.4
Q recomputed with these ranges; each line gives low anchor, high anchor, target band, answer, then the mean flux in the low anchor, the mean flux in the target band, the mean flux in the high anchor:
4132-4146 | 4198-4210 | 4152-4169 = -0.9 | 14.5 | 15.8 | 16.1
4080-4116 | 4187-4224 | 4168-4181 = 0.7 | 15.3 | 15.3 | 16.6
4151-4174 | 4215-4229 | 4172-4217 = 2.0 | 15.9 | 15.6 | 16.7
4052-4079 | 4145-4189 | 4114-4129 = -1.3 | 15.2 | 16.5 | 15.1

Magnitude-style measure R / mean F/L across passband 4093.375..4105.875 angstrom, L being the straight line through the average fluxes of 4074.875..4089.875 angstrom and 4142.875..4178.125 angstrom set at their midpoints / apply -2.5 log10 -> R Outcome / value 0.09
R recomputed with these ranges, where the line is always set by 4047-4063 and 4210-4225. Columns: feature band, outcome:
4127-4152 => 0.13 mag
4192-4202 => 0.09 mag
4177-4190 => 0.12 mag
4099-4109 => 0.13 mag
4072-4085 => 0.00 mag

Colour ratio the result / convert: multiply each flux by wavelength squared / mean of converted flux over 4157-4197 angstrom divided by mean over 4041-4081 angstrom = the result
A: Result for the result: 1.08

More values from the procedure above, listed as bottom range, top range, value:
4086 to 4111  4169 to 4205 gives 1.07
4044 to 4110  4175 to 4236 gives 1.12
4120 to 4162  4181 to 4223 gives 1.13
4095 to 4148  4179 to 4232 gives 1.11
